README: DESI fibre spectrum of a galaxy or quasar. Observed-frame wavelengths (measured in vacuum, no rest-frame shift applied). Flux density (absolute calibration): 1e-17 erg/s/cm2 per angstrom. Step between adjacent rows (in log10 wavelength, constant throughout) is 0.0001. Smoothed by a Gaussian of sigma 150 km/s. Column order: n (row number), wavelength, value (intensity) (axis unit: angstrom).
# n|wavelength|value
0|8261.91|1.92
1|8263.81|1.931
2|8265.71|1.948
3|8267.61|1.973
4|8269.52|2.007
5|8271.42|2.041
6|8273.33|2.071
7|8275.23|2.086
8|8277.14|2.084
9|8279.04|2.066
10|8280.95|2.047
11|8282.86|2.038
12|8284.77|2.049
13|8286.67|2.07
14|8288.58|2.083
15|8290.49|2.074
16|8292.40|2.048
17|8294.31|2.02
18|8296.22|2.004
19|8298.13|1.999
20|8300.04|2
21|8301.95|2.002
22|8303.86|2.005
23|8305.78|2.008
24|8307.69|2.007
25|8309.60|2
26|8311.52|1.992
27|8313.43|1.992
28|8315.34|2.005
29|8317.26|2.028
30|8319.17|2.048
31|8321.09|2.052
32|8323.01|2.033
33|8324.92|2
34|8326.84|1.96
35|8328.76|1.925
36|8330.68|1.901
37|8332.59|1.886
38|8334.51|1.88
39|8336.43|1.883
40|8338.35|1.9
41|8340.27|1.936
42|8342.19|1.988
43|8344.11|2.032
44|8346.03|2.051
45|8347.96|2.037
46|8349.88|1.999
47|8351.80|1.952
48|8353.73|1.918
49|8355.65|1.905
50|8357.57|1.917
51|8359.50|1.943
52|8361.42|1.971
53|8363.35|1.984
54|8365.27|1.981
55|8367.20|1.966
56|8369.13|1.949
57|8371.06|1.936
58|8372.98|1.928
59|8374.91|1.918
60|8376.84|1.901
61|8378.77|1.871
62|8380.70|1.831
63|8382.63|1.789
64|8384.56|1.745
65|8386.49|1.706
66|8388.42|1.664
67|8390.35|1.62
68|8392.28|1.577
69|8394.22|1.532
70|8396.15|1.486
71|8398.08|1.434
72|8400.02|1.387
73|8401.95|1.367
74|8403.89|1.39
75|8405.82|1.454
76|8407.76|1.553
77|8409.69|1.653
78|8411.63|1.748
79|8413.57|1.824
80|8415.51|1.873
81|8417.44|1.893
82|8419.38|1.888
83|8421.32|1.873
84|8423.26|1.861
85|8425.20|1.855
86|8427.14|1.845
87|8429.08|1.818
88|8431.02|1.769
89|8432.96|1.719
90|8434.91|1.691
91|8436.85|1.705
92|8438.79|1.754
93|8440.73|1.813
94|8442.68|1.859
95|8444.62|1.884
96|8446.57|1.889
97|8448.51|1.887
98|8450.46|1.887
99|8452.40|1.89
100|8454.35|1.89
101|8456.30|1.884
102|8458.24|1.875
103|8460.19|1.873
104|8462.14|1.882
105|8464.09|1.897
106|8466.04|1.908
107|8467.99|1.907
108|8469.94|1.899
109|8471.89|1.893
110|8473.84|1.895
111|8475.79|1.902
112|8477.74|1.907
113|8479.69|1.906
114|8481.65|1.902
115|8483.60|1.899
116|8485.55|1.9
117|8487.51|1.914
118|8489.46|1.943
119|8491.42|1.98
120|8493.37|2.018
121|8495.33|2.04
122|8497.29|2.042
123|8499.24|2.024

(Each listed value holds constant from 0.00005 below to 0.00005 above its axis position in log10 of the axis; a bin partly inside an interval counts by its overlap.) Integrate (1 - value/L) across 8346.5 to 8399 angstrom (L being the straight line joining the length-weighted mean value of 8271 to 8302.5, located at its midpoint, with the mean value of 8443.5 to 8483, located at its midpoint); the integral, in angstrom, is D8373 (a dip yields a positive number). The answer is 3.7 angstrom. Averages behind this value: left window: 2.05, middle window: 1.83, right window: 1.89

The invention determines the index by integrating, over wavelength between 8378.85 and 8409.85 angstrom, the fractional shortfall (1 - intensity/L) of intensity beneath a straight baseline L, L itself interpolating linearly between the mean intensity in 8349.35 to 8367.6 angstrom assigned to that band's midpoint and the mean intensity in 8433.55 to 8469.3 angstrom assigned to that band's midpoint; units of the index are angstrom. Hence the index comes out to 5.4 angstrom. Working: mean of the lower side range 1.95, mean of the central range 1.58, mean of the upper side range 1.85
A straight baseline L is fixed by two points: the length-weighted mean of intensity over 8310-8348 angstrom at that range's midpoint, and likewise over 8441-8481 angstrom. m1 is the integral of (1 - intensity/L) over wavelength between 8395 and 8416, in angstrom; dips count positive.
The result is 4.05 angstrom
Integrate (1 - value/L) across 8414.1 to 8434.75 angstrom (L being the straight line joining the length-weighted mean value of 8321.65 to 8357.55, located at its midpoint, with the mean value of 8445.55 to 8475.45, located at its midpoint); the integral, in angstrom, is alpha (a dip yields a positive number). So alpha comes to 0.8 angstrom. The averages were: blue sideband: 1.96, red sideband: 1.89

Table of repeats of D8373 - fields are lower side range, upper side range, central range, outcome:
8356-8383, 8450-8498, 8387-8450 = 7.0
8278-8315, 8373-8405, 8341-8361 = -1.9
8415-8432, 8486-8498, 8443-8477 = 0.6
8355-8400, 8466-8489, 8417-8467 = 0.6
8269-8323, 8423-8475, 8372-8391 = 1.3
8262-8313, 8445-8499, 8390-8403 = 3.2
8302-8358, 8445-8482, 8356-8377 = 0.1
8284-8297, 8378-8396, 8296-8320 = -0.3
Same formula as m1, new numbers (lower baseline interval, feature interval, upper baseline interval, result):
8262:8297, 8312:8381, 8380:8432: -4.1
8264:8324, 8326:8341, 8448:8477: 0.7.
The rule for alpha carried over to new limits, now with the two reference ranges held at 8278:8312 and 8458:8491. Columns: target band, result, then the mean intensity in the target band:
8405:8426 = 1.85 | 1.77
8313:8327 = -0.05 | 2.02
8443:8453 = 0.18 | 1.89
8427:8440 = 1.20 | 1.75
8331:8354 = 0.46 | 1.95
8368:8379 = 0.29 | 1.92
